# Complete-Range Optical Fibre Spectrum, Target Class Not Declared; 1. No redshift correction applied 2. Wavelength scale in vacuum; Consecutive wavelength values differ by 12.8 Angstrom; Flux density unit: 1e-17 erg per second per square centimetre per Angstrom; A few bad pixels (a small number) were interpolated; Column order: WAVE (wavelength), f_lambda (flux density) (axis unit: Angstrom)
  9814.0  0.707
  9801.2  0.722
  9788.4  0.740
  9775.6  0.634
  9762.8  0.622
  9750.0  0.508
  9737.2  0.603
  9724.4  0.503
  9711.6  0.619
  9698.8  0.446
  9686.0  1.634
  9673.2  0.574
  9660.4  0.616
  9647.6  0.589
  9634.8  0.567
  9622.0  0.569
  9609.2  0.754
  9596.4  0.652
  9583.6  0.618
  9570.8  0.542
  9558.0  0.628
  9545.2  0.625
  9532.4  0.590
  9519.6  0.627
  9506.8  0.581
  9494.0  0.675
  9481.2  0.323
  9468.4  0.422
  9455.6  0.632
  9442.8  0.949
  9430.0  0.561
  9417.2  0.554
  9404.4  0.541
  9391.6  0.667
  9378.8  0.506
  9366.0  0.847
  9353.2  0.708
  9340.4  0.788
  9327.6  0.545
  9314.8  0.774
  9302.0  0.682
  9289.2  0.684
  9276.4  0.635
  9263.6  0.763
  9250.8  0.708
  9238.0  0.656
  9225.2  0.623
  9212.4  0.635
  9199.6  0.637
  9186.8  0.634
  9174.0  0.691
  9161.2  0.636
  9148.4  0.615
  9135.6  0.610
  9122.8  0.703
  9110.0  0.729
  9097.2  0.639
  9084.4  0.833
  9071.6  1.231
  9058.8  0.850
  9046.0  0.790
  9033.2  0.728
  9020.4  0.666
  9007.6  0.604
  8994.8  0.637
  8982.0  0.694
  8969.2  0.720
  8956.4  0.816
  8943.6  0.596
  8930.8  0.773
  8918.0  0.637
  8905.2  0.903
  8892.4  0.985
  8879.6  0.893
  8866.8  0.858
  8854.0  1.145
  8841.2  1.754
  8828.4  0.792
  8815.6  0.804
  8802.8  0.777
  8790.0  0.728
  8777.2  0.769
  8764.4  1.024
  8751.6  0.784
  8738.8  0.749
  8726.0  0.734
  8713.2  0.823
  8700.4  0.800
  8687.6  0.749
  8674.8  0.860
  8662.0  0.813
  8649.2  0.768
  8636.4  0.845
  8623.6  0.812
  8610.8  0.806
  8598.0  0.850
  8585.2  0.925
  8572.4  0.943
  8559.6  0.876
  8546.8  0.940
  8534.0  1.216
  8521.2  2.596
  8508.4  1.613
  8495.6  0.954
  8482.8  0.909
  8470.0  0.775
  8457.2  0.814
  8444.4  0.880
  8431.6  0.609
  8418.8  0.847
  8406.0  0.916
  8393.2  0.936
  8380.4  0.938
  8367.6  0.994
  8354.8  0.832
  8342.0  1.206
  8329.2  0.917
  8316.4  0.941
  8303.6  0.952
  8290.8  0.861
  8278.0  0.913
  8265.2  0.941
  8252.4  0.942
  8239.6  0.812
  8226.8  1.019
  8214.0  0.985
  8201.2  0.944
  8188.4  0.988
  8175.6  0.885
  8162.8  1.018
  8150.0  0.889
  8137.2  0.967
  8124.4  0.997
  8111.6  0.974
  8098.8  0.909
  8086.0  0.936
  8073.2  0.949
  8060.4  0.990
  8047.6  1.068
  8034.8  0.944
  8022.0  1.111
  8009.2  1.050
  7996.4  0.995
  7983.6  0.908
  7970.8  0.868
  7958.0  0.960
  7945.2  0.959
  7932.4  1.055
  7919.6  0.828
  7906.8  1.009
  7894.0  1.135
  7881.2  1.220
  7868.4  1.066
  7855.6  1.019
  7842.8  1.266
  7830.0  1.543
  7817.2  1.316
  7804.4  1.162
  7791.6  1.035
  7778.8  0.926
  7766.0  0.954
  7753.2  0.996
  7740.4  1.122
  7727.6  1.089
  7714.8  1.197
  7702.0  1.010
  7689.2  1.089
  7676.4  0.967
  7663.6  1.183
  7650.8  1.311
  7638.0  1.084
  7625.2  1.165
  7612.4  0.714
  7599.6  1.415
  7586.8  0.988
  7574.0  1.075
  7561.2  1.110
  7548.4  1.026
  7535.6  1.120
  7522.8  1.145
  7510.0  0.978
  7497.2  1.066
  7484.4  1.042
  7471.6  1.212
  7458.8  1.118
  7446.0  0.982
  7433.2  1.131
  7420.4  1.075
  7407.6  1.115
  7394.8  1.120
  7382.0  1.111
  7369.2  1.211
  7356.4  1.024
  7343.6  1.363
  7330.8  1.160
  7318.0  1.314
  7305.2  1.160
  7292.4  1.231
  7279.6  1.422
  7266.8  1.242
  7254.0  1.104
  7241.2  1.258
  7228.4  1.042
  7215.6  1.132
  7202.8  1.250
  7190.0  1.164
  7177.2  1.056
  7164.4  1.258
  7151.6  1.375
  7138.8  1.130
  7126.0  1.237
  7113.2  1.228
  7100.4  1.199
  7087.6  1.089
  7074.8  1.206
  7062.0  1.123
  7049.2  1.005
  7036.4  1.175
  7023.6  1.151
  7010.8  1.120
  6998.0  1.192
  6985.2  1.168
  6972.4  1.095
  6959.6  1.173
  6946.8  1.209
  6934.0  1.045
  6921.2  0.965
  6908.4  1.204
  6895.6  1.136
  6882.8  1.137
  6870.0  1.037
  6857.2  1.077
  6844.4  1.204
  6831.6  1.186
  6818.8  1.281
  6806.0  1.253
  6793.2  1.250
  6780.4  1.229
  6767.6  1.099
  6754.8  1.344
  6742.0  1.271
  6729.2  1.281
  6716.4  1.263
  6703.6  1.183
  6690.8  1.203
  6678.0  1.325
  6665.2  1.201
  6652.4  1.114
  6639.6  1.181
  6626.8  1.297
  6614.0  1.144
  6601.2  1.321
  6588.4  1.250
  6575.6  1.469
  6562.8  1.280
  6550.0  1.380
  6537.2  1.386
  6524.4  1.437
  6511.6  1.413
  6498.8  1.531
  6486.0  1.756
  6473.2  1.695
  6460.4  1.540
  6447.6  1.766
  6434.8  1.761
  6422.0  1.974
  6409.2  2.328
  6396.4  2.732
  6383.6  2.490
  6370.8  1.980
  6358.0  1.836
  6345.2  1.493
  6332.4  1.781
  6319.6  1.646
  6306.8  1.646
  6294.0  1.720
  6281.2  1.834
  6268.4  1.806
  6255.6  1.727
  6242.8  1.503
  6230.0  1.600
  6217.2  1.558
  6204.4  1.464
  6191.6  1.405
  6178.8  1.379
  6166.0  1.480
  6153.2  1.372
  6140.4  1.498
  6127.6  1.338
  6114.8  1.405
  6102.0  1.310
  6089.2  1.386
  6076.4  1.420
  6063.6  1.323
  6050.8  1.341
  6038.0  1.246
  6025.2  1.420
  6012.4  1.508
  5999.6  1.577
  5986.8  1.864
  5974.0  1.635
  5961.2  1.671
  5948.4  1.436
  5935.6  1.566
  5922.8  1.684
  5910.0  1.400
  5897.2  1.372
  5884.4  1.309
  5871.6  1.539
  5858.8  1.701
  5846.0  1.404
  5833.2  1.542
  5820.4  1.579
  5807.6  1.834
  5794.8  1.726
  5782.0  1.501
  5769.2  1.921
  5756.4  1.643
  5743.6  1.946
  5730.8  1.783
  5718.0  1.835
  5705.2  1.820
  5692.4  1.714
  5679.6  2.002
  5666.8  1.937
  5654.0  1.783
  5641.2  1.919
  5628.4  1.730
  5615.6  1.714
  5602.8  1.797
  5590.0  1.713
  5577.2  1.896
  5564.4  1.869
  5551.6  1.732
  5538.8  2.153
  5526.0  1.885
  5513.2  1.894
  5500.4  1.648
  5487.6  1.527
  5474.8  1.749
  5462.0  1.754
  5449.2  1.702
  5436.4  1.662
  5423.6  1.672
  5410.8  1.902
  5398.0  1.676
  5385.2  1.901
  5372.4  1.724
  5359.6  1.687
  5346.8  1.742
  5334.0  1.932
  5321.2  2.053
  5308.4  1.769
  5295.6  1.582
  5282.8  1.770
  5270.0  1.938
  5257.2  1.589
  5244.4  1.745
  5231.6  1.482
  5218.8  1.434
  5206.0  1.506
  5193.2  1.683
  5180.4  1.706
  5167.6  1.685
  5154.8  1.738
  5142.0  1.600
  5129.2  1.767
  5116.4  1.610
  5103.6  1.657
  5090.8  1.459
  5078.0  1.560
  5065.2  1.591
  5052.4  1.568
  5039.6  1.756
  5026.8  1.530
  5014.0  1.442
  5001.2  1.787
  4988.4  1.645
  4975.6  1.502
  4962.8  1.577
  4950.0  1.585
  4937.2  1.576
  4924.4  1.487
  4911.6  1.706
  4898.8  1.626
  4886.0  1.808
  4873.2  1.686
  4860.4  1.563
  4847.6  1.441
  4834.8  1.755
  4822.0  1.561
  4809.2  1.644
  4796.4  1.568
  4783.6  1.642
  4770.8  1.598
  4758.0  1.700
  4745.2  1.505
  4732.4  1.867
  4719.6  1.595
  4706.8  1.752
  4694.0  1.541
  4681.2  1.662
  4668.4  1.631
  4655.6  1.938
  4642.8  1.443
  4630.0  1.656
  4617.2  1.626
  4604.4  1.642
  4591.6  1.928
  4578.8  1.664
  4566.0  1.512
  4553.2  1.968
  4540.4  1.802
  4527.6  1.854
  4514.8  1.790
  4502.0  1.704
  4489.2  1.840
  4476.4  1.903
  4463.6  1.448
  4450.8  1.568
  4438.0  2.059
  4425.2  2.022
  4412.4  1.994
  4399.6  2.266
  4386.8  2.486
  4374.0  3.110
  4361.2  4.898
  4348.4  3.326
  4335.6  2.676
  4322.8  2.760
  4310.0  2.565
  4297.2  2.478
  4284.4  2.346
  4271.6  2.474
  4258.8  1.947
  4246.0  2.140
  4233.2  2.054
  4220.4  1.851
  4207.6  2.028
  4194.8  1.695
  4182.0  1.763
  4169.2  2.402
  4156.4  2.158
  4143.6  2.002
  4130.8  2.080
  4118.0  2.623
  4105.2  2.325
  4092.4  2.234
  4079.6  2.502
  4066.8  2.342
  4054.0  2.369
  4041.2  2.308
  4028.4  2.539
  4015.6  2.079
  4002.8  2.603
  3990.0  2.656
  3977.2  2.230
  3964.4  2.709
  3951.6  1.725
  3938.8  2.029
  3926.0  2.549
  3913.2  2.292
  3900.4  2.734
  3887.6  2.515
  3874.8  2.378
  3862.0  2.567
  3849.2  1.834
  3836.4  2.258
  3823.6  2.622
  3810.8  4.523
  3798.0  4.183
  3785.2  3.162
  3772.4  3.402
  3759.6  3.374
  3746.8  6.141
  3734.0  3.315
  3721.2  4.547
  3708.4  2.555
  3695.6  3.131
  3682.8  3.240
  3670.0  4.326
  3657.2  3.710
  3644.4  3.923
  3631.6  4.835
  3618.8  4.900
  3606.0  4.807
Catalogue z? 1.28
